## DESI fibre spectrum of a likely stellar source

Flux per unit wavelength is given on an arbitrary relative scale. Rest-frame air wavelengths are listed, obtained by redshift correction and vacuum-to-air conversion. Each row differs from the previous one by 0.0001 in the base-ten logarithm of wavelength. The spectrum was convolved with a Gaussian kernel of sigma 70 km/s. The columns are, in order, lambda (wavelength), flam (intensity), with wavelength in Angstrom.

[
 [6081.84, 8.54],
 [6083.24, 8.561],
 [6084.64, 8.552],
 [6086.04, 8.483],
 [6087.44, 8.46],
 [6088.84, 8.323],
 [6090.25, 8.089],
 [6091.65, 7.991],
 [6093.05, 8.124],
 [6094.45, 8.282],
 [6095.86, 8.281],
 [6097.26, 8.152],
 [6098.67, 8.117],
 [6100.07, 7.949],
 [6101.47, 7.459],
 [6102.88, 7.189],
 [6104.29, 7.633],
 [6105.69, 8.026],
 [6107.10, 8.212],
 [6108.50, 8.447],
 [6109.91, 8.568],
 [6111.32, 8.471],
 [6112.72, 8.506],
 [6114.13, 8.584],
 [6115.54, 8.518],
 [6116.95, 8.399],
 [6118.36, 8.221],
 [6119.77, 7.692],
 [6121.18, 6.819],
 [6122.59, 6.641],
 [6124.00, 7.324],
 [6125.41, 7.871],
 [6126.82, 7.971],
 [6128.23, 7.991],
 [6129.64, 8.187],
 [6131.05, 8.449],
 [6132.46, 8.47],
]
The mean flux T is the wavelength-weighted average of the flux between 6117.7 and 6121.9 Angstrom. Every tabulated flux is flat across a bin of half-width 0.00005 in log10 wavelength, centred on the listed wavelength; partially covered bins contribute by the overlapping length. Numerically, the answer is 7.56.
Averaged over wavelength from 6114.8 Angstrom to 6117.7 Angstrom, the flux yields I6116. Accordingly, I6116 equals 8.44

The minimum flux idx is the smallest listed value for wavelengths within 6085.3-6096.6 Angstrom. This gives 7.991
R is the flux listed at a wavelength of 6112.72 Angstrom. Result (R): 8.506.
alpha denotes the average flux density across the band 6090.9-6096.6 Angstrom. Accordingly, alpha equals 8.18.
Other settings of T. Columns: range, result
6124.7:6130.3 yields 8.01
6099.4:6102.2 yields 7.7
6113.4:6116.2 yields 8.54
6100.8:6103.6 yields 7.3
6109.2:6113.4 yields 8.52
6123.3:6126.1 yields 7.6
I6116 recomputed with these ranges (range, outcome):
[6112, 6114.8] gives 8.56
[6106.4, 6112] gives 8.42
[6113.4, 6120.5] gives 8.27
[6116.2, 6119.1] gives 8.29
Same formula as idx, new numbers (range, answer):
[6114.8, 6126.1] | 6.641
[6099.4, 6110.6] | 7.189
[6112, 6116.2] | 8.506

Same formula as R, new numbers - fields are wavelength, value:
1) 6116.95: 8.399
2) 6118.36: 8.221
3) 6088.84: 8.323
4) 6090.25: 8.089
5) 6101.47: 7.459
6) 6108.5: 8.447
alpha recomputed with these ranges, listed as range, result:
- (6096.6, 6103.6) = 7.76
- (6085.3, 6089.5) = 8.43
